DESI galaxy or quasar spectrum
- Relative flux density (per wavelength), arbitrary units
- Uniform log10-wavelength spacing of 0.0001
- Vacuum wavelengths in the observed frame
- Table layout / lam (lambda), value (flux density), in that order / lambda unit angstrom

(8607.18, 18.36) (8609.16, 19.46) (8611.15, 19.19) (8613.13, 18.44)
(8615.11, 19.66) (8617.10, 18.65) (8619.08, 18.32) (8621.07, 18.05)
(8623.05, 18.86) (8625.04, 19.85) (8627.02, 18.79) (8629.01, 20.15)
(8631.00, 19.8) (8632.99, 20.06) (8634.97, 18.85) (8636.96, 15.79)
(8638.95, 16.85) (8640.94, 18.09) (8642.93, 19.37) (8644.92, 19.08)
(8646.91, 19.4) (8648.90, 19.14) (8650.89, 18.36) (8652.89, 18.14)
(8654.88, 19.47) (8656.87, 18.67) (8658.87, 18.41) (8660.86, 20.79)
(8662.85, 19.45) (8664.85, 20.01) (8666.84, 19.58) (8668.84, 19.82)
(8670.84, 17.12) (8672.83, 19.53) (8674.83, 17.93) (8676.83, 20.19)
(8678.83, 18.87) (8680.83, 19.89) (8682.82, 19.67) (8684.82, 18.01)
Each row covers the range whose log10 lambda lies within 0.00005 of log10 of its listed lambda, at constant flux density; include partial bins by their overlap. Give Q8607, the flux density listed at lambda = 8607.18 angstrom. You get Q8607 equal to 18.36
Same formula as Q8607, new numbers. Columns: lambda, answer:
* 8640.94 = 18.09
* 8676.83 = 20.19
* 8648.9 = 19.14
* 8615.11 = 19.66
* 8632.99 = 20.06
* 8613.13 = 18.44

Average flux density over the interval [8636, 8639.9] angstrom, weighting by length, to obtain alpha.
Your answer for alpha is 16.3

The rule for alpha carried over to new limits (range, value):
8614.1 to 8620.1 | 18.9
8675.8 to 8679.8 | 19.5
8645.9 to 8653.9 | 18.8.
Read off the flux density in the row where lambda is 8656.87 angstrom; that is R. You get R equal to 18.67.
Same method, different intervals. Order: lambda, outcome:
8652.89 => 18.14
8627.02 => 18.79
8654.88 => 19.47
